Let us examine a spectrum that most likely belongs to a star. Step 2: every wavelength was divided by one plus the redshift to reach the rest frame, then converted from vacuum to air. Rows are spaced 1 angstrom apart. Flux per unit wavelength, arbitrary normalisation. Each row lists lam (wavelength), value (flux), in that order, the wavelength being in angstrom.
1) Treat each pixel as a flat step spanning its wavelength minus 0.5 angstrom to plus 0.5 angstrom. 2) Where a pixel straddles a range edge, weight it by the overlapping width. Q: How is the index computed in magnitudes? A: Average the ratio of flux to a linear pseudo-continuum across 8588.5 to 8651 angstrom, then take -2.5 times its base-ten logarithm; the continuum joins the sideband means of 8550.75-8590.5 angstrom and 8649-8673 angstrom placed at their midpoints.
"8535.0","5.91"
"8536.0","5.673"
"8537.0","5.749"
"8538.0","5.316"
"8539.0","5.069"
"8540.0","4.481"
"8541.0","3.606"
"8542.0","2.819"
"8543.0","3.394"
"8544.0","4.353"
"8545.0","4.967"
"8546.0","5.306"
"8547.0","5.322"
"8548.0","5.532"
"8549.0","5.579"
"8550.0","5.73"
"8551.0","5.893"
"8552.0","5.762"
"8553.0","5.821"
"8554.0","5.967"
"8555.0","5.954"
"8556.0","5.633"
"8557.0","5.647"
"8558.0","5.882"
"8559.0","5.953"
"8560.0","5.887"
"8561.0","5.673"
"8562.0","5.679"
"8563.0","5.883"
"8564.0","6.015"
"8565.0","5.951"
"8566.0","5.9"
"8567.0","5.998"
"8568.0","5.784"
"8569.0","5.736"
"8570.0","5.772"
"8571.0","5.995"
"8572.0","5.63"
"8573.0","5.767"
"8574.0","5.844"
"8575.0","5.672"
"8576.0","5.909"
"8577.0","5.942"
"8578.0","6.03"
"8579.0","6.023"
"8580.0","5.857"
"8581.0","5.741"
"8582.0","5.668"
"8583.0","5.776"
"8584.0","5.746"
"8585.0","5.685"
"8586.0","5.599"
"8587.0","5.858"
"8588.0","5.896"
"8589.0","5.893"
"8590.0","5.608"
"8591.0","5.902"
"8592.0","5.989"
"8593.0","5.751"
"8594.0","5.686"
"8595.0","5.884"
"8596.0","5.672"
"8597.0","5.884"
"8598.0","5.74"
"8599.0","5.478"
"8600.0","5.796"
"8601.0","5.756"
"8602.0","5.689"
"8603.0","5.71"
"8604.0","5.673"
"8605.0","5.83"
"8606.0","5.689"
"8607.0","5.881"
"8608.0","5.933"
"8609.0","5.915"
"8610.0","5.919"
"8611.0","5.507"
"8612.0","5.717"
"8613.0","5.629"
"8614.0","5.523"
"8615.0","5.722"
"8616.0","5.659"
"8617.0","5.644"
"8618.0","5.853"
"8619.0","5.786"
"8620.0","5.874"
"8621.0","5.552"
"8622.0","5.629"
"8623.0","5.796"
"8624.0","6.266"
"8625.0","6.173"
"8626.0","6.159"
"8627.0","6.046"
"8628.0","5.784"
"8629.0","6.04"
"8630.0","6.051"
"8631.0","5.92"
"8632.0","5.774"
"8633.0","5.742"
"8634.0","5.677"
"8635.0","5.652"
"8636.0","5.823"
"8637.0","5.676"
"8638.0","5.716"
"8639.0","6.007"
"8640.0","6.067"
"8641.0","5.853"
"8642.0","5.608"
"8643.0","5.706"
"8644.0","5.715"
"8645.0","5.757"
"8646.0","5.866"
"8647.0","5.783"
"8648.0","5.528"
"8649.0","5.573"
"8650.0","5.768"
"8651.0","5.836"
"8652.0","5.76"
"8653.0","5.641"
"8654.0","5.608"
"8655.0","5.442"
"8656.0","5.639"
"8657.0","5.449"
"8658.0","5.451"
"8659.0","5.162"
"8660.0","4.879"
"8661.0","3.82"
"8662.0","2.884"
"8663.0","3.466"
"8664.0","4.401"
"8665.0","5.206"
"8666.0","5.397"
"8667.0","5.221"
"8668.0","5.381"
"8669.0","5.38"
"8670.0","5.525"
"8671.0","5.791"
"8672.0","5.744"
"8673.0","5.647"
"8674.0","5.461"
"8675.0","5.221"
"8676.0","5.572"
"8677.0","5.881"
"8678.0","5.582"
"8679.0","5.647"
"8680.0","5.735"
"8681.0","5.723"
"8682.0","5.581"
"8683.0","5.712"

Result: -0.06 mag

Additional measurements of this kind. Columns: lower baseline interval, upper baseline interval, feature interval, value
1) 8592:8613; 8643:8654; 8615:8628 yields -0.022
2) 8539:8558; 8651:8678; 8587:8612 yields -0.123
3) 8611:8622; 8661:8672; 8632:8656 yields -0.099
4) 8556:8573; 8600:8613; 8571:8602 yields 0.001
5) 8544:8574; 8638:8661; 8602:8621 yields -0.017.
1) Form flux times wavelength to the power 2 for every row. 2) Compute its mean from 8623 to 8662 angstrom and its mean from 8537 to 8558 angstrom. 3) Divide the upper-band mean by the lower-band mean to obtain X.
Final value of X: 1.13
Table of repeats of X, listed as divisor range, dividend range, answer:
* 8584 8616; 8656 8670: 0.85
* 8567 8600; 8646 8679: 0.93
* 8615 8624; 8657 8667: 0.81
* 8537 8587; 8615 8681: 1.02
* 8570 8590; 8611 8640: 1.01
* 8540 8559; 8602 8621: 1.12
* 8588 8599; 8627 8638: 1.01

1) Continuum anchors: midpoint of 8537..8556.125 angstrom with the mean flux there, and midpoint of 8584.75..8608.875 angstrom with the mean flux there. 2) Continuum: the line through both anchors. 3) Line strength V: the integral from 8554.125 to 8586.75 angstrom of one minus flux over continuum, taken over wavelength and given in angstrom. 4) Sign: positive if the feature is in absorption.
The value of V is -2.5 angstrom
